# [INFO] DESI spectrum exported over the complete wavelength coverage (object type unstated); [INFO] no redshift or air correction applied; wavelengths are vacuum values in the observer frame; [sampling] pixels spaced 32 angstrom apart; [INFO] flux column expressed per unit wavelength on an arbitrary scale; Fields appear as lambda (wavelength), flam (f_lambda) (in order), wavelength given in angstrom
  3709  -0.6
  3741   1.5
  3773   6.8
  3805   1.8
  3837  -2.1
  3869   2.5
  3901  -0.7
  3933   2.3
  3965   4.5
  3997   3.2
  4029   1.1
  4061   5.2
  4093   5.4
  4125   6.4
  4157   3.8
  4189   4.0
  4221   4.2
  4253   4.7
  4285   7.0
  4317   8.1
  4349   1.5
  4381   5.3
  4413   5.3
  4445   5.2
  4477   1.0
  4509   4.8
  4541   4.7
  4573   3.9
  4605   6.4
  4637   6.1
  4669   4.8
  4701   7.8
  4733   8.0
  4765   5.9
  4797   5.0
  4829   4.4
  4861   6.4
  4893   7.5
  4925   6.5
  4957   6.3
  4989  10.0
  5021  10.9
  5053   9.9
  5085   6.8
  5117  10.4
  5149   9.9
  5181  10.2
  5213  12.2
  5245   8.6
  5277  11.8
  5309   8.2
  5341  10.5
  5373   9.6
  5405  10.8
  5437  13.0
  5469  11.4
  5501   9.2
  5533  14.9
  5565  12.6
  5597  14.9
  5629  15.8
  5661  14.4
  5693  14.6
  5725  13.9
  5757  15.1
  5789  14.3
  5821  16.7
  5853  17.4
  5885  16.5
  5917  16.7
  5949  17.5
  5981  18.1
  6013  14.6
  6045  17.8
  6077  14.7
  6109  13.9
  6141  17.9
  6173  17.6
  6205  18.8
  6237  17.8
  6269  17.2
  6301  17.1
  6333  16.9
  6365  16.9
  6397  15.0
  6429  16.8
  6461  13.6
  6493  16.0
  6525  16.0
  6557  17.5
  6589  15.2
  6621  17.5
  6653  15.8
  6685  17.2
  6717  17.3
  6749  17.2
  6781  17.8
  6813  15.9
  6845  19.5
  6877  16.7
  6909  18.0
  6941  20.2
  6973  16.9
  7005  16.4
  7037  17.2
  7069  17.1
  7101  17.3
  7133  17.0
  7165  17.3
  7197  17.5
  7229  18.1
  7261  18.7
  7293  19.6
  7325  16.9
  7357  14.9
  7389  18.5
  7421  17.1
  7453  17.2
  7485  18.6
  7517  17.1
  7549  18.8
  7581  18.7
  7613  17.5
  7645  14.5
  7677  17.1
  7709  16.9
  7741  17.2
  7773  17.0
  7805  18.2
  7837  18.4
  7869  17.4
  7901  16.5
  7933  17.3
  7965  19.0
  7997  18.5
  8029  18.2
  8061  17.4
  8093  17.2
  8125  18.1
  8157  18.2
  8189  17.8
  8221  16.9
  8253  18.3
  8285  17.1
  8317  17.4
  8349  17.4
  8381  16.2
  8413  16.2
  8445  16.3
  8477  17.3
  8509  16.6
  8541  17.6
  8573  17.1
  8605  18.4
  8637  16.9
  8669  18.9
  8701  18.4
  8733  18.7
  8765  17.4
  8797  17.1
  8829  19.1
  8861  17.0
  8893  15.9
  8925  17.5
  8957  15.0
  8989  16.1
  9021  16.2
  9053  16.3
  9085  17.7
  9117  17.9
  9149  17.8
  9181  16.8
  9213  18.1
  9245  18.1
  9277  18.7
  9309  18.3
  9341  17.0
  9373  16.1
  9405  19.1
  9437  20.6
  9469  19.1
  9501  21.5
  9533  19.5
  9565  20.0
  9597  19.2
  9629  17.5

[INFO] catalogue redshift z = 0.25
